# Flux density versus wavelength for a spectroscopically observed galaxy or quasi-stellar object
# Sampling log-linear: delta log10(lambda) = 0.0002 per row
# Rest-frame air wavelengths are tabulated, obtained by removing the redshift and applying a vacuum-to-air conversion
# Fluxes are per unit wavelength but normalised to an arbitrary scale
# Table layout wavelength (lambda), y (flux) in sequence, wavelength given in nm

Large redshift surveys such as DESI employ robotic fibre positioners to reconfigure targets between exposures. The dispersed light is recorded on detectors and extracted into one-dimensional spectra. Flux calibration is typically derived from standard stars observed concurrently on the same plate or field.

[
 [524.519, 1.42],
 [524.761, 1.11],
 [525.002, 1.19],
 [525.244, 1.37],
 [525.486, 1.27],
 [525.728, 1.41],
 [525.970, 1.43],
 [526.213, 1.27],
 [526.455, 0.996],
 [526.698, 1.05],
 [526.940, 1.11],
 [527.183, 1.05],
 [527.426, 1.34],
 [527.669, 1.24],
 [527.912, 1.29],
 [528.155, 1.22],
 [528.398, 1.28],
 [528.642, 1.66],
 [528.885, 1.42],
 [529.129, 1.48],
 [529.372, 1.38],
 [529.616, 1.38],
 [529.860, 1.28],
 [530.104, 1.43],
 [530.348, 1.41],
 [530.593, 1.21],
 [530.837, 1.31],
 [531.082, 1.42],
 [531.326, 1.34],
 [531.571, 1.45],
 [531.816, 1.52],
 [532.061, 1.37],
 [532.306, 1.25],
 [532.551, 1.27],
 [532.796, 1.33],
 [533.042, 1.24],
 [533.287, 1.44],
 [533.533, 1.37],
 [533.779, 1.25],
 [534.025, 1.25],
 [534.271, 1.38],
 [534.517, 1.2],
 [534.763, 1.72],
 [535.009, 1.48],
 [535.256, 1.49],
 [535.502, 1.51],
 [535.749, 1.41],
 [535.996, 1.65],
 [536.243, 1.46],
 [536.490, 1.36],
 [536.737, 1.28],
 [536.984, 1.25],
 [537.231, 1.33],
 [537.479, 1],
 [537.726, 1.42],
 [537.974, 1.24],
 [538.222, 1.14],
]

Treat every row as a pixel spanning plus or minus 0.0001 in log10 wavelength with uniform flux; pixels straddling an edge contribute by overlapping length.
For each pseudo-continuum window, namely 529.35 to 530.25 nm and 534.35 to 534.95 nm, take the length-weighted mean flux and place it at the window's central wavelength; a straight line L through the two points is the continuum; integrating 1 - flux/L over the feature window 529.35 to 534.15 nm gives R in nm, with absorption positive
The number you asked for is 0.200 nm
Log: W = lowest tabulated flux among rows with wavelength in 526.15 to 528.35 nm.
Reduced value 0.996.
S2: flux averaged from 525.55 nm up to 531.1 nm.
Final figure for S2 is 1.3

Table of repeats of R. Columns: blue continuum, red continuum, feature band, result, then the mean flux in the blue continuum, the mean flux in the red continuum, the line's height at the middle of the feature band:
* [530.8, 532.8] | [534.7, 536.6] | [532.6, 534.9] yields 0.136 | 1.37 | 1.5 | 1.44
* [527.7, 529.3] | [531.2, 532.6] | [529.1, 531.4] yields 0.030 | 1.38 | 1.37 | 1.38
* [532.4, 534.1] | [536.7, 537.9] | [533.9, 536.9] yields -0.355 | 1.31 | 1.25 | 1.28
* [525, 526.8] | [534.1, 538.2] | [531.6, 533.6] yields -0.027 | 1.25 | 1.38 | 1.34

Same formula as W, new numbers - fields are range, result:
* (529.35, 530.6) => 1.21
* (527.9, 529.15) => 1.22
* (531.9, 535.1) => 1.2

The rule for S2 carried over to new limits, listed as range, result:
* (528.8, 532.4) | 1.38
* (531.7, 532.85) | 1.35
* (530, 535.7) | 1.38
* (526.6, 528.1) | 1.18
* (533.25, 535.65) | 1.41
